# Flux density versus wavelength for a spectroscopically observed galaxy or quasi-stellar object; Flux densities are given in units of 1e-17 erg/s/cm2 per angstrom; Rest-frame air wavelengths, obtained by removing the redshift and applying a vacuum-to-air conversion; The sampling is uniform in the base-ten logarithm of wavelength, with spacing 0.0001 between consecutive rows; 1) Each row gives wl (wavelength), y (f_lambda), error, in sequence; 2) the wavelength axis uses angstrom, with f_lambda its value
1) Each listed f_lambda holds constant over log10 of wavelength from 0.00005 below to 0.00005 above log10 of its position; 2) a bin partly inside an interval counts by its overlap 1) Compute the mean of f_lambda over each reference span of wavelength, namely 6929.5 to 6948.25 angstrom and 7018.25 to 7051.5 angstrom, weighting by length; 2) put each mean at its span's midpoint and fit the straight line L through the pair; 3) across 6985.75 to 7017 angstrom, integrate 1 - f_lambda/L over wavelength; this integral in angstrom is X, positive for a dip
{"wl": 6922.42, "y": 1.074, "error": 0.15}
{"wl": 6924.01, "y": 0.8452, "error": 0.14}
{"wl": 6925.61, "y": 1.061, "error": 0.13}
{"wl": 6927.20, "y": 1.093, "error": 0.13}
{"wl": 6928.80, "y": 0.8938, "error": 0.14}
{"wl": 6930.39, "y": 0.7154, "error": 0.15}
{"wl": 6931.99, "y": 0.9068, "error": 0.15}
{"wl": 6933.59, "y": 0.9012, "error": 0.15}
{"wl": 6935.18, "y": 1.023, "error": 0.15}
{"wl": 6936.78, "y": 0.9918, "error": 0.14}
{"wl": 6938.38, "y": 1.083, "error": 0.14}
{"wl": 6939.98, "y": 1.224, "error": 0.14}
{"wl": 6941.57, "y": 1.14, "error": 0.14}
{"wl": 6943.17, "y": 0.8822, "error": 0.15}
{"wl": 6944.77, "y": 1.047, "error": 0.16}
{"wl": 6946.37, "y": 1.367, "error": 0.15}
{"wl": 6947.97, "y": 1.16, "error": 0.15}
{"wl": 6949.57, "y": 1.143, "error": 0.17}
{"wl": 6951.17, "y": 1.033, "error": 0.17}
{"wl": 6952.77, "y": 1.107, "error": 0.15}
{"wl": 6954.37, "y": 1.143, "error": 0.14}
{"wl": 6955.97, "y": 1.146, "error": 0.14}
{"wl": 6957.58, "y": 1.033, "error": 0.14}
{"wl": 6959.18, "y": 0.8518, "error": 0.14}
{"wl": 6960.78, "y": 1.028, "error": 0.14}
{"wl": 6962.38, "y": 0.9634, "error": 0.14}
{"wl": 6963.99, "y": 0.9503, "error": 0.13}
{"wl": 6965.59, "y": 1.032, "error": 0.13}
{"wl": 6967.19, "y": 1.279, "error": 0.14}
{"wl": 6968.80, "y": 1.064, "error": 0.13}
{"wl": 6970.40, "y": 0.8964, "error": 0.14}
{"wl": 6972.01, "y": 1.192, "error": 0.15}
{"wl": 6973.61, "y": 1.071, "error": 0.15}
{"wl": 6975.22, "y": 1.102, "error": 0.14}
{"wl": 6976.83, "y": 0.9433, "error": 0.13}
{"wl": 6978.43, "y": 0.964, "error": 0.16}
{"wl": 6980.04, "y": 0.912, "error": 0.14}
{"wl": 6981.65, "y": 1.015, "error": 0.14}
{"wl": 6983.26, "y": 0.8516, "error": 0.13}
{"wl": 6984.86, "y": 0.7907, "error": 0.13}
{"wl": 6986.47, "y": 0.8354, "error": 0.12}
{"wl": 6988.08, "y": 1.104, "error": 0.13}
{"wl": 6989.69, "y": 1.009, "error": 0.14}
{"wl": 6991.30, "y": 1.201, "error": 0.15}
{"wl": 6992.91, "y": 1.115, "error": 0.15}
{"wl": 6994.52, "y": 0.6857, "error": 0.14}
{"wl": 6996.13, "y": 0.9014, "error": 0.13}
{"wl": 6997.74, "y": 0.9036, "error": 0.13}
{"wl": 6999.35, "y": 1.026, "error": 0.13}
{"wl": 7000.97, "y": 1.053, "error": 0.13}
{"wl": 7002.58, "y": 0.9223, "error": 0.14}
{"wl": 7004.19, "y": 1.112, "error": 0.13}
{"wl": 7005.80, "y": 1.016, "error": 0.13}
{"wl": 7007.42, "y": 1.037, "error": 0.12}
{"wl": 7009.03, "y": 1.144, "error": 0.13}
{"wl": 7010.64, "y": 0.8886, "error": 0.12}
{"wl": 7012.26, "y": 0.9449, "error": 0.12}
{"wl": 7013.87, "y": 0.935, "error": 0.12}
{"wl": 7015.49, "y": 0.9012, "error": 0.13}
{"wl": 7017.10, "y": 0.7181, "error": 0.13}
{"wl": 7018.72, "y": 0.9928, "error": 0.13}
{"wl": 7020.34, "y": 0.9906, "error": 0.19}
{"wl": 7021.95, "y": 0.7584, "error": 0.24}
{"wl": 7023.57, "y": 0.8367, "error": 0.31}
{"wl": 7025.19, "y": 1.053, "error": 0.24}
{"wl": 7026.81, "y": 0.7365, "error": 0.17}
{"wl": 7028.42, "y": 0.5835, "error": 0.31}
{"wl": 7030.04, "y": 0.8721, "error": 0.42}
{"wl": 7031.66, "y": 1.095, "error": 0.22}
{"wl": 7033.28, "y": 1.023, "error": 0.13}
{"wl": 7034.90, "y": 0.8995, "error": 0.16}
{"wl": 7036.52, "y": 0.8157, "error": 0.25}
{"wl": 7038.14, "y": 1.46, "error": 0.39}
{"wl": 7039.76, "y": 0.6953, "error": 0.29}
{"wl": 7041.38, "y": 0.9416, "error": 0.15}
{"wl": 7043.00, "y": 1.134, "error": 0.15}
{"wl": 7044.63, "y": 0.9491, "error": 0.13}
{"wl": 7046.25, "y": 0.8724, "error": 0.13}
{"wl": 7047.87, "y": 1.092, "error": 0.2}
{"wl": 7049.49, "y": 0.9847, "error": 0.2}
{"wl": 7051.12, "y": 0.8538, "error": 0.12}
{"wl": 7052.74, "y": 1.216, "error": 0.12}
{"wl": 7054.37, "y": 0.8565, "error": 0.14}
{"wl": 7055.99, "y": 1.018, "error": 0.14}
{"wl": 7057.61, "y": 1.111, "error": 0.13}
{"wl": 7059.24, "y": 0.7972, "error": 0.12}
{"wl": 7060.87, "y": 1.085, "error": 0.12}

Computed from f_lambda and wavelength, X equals -0.3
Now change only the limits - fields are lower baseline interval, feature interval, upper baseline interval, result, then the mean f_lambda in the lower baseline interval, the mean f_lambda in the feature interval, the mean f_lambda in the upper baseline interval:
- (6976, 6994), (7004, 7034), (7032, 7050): 1.8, 0.972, 0.924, 0.991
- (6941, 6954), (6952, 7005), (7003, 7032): 1.0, 1.11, 1.01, 0.92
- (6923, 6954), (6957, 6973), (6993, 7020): -0.4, 1.03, 1.03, 0.954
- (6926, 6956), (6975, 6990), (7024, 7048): 0.9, 1.05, 0.945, 0.942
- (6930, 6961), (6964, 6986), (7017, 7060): 0.3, 1.05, 1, 0.943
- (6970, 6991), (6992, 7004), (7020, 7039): 0.1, 0.983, 0.955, 0.925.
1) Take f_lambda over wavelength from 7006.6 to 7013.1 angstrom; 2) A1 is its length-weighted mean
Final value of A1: 1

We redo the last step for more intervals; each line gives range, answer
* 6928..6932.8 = 0.838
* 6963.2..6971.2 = 1.05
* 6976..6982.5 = 0.958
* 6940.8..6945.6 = 1.02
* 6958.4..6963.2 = 0.948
